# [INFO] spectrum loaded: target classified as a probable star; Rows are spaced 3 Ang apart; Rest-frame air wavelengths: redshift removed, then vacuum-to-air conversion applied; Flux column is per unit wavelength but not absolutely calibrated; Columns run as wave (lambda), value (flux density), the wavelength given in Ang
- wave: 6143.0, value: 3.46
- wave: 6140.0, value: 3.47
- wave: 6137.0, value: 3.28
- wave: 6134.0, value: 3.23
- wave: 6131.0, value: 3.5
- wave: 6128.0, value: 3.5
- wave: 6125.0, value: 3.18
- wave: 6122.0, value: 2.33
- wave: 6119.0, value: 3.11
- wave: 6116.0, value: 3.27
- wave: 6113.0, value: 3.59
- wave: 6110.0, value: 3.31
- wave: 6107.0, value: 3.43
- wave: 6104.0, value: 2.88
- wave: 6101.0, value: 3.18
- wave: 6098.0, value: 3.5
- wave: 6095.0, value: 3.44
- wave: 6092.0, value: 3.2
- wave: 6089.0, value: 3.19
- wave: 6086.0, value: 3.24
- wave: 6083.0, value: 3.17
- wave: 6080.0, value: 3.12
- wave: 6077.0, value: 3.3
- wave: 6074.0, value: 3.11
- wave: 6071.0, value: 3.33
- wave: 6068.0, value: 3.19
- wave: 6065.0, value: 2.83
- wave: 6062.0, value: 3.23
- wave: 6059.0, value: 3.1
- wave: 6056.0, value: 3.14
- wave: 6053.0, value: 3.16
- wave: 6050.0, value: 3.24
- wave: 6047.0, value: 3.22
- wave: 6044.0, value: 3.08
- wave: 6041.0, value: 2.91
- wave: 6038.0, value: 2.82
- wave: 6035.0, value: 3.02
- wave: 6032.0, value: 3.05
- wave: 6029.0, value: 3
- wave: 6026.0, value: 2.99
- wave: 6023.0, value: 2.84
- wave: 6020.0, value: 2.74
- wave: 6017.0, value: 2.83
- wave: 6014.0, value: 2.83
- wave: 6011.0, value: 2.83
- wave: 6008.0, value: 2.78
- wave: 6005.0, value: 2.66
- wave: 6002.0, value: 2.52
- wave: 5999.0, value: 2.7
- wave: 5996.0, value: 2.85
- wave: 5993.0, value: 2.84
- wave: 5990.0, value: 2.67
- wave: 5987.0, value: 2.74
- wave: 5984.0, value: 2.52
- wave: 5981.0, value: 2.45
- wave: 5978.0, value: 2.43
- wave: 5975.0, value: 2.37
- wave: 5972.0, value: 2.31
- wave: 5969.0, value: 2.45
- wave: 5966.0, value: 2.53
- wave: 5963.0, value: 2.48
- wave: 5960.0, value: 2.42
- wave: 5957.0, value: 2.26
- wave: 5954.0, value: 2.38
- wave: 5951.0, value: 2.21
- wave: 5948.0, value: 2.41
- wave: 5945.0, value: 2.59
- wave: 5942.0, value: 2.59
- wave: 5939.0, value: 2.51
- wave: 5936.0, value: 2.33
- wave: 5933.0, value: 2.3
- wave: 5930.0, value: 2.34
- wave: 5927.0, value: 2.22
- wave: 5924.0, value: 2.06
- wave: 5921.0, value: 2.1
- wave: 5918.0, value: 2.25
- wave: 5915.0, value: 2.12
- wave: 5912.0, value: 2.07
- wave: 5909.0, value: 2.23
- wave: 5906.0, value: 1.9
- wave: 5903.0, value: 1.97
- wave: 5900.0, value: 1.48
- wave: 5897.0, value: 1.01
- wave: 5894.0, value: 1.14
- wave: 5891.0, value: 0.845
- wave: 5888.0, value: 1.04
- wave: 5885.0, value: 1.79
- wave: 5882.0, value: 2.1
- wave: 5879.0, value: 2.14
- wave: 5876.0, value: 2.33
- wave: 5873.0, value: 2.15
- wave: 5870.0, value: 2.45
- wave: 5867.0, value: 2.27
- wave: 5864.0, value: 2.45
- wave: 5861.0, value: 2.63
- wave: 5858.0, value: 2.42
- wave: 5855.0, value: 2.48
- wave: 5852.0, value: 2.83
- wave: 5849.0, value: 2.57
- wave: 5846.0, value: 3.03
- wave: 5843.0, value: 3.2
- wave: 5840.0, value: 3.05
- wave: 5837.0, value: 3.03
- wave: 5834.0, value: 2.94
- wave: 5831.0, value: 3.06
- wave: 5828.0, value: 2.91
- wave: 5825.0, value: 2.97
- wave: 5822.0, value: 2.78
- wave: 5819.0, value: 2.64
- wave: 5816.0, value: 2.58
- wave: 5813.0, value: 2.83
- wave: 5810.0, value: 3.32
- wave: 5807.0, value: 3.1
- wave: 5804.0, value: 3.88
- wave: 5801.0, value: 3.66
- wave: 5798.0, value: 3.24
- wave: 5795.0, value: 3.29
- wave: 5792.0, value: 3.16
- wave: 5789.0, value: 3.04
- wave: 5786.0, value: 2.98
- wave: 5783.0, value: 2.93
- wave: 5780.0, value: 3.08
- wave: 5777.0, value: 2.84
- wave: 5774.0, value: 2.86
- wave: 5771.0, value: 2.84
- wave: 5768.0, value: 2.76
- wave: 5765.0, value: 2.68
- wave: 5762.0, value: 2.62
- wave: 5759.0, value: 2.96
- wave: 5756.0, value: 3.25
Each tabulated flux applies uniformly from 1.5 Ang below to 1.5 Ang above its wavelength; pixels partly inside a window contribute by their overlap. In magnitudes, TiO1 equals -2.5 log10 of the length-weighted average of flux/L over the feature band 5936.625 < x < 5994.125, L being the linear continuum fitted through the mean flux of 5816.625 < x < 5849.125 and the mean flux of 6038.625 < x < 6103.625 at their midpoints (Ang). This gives 0.232 mag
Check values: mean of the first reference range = 2.93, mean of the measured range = 2.48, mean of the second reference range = 3.17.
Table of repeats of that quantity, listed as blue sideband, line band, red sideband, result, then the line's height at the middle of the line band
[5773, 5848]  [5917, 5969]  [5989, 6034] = 0.22 mag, 2.89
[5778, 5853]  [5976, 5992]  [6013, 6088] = 0.19 mag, 3.06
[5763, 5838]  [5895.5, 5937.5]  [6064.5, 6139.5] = 0.46 mag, 3.09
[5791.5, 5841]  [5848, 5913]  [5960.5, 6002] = 0.39 mag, 2.88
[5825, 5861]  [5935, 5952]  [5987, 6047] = 0.17 mag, 2.85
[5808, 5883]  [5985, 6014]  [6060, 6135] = 0.10 mag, 3.01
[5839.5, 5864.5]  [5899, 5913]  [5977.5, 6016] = 0.37 mag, 2.72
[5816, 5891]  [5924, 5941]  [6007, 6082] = 0.18 mag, 2.73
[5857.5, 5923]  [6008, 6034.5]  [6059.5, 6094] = -0.03 mag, 2.81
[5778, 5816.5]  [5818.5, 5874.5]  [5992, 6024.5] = 0.13 mag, 3.08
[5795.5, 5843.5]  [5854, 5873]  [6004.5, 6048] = 0.25 mag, 3.04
